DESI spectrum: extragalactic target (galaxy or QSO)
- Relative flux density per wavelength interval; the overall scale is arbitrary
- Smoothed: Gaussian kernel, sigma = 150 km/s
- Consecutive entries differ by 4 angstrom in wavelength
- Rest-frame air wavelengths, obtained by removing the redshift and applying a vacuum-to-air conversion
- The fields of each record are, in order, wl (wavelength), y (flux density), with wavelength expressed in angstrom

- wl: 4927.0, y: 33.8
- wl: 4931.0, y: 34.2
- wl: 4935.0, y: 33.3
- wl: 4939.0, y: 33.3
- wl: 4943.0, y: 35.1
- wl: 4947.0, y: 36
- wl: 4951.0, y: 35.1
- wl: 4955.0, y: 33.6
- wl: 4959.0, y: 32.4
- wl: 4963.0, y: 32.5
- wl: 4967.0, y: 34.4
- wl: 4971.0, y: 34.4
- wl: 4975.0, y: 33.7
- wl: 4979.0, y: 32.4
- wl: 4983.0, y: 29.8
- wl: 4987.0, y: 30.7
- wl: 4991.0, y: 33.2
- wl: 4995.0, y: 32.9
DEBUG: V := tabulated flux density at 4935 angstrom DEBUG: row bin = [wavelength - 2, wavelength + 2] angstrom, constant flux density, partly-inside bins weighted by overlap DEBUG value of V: 33.3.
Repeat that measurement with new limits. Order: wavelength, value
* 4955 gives 33.6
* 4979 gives 32.4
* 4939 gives 33.3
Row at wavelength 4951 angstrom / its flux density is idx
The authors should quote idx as 35.1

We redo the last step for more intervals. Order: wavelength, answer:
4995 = 32.9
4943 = 35.1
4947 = 36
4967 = 34.4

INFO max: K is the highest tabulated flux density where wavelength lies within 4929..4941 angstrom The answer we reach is 34.2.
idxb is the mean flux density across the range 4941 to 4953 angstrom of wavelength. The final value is 35.4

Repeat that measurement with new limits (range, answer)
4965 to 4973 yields 34.4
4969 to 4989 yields 32.2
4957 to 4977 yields 33.5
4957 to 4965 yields 32.5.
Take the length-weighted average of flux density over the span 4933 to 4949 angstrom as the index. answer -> 34.4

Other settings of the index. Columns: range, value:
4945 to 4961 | 34.3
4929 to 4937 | 33.8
